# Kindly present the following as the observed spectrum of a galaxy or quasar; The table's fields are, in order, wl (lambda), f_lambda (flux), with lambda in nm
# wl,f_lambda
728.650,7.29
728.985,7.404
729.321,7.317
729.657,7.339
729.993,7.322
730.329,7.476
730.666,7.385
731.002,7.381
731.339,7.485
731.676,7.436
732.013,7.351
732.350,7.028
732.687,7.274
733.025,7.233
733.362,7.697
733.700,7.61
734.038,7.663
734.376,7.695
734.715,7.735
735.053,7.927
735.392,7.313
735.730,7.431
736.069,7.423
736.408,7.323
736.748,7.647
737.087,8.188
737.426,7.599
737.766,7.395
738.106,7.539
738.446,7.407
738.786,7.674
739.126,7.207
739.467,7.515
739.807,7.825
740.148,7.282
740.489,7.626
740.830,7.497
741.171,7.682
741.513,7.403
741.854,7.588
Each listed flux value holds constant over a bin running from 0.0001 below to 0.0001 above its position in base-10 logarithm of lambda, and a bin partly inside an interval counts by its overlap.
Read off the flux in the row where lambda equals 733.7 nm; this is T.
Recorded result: 7.61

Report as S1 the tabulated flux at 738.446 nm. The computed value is 7.407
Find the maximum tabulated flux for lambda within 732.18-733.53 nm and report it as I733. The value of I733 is 7.697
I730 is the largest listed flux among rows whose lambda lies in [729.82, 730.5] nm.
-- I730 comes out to 7.476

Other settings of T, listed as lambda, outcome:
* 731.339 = 7.485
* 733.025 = 7.233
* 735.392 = 7.313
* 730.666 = 7.385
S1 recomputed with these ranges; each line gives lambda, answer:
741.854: 7.588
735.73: 7.431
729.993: 7.322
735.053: 7.927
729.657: 7.339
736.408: 7.323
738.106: 7.539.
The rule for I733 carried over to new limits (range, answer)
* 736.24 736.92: 7.647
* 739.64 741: 7.825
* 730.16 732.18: 7.485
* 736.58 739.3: 8.188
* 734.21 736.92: 7.927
